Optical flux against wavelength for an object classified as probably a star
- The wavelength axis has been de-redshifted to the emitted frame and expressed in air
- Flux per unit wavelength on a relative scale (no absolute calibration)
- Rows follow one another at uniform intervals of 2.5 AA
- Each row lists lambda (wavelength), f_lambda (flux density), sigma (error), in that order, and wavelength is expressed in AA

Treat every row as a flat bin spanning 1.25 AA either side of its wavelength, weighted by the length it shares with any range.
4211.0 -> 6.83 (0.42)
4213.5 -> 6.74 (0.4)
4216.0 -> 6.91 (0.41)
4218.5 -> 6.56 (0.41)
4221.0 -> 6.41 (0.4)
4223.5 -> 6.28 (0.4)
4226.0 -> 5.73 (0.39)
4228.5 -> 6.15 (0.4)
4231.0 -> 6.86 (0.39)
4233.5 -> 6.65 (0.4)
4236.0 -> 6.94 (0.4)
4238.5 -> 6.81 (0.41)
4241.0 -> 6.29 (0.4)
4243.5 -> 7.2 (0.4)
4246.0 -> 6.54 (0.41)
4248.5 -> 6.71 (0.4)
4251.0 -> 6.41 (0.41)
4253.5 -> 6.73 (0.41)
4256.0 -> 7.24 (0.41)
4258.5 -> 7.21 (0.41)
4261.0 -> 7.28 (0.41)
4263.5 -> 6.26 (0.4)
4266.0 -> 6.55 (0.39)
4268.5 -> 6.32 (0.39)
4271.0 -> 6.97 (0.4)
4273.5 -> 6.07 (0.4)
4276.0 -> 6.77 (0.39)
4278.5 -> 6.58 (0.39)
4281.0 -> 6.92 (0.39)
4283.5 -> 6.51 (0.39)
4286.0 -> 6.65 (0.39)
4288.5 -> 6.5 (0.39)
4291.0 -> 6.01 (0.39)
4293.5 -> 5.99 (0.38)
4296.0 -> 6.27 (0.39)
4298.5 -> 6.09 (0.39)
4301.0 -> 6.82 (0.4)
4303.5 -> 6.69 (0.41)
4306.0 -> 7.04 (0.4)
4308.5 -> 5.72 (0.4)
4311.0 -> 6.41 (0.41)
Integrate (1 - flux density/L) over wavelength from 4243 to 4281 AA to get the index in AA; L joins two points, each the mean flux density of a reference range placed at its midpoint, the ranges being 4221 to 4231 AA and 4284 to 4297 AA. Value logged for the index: -2.8 AA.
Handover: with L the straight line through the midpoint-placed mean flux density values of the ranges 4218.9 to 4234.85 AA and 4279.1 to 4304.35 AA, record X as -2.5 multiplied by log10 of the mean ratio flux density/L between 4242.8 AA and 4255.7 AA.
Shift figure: -0.057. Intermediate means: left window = 6.36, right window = 6.44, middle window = 6.74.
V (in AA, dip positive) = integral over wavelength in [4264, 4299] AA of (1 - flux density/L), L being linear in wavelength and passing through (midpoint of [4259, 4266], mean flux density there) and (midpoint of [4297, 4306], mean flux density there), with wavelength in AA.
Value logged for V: 1.3 AA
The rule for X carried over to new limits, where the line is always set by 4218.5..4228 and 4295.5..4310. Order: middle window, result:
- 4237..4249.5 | -0.076 mag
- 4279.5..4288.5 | -0.046 mag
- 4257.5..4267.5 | -0.080 mag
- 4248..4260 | -0.096 mag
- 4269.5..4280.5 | -0.043 mag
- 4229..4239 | -0.090 mag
